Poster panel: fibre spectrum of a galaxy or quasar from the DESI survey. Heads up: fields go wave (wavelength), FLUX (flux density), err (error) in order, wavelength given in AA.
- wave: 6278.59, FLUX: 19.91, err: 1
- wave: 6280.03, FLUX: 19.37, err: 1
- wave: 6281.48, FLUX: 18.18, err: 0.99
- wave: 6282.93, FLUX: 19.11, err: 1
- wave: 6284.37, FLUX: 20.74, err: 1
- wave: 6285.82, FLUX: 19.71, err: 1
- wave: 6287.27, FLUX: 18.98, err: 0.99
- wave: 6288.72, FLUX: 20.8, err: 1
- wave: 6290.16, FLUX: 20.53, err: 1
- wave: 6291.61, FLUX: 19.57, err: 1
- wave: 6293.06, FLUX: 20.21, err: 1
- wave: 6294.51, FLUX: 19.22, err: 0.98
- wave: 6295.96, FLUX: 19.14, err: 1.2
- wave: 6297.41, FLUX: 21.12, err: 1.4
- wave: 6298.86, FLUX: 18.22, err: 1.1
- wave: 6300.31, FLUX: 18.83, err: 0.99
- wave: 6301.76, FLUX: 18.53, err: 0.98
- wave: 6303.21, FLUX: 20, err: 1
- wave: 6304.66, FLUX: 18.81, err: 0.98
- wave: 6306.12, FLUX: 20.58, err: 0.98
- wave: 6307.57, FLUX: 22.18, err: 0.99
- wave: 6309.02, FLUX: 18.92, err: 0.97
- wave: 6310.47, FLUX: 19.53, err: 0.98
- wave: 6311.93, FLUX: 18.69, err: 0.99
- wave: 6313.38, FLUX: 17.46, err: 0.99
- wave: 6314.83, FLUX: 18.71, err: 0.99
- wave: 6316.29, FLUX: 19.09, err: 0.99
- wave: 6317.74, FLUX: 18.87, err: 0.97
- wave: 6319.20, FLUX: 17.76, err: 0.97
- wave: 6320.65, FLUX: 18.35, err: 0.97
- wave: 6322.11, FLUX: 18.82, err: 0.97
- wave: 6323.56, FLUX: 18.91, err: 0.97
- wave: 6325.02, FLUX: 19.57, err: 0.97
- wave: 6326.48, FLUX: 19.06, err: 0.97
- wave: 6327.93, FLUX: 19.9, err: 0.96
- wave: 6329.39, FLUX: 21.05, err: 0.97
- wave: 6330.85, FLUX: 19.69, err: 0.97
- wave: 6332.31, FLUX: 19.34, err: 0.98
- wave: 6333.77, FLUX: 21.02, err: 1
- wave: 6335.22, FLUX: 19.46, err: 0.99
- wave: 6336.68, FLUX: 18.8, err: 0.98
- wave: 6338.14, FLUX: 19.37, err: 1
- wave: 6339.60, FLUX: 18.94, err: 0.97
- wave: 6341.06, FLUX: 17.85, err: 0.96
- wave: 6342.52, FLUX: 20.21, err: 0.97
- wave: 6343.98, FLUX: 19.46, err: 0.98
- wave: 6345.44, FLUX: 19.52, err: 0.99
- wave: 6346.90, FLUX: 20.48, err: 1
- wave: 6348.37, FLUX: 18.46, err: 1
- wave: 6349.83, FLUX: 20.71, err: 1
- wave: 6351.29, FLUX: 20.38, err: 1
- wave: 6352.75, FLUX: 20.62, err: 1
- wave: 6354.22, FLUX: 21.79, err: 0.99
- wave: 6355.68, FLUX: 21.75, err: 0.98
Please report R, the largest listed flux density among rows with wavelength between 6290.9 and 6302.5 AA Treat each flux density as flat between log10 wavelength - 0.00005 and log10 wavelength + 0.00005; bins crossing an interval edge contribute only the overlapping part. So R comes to 21.12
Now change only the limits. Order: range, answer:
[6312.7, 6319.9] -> 19.09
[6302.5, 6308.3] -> 22.18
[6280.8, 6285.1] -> 20.74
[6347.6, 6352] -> 20.71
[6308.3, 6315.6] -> 19.53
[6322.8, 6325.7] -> 19.57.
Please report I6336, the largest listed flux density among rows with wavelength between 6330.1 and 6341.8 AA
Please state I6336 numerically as 21.02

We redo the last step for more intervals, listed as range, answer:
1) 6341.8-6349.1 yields 20.48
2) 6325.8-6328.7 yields 19.9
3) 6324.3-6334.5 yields 21.05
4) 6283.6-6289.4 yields 20.8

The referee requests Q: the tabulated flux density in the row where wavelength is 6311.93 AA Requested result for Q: 18.69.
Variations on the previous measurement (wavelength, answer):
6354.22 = 21.79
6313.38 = 17.46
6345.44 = 19.52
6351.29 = 20.38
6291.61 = 19.57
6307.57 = 22.18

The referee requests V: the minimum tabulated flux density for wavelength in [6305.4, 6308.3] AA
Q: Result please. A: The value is 20.58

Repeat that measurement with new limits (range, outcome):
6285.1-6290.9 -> 18.98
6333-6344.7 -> 17.85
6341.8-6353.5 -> 18.46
